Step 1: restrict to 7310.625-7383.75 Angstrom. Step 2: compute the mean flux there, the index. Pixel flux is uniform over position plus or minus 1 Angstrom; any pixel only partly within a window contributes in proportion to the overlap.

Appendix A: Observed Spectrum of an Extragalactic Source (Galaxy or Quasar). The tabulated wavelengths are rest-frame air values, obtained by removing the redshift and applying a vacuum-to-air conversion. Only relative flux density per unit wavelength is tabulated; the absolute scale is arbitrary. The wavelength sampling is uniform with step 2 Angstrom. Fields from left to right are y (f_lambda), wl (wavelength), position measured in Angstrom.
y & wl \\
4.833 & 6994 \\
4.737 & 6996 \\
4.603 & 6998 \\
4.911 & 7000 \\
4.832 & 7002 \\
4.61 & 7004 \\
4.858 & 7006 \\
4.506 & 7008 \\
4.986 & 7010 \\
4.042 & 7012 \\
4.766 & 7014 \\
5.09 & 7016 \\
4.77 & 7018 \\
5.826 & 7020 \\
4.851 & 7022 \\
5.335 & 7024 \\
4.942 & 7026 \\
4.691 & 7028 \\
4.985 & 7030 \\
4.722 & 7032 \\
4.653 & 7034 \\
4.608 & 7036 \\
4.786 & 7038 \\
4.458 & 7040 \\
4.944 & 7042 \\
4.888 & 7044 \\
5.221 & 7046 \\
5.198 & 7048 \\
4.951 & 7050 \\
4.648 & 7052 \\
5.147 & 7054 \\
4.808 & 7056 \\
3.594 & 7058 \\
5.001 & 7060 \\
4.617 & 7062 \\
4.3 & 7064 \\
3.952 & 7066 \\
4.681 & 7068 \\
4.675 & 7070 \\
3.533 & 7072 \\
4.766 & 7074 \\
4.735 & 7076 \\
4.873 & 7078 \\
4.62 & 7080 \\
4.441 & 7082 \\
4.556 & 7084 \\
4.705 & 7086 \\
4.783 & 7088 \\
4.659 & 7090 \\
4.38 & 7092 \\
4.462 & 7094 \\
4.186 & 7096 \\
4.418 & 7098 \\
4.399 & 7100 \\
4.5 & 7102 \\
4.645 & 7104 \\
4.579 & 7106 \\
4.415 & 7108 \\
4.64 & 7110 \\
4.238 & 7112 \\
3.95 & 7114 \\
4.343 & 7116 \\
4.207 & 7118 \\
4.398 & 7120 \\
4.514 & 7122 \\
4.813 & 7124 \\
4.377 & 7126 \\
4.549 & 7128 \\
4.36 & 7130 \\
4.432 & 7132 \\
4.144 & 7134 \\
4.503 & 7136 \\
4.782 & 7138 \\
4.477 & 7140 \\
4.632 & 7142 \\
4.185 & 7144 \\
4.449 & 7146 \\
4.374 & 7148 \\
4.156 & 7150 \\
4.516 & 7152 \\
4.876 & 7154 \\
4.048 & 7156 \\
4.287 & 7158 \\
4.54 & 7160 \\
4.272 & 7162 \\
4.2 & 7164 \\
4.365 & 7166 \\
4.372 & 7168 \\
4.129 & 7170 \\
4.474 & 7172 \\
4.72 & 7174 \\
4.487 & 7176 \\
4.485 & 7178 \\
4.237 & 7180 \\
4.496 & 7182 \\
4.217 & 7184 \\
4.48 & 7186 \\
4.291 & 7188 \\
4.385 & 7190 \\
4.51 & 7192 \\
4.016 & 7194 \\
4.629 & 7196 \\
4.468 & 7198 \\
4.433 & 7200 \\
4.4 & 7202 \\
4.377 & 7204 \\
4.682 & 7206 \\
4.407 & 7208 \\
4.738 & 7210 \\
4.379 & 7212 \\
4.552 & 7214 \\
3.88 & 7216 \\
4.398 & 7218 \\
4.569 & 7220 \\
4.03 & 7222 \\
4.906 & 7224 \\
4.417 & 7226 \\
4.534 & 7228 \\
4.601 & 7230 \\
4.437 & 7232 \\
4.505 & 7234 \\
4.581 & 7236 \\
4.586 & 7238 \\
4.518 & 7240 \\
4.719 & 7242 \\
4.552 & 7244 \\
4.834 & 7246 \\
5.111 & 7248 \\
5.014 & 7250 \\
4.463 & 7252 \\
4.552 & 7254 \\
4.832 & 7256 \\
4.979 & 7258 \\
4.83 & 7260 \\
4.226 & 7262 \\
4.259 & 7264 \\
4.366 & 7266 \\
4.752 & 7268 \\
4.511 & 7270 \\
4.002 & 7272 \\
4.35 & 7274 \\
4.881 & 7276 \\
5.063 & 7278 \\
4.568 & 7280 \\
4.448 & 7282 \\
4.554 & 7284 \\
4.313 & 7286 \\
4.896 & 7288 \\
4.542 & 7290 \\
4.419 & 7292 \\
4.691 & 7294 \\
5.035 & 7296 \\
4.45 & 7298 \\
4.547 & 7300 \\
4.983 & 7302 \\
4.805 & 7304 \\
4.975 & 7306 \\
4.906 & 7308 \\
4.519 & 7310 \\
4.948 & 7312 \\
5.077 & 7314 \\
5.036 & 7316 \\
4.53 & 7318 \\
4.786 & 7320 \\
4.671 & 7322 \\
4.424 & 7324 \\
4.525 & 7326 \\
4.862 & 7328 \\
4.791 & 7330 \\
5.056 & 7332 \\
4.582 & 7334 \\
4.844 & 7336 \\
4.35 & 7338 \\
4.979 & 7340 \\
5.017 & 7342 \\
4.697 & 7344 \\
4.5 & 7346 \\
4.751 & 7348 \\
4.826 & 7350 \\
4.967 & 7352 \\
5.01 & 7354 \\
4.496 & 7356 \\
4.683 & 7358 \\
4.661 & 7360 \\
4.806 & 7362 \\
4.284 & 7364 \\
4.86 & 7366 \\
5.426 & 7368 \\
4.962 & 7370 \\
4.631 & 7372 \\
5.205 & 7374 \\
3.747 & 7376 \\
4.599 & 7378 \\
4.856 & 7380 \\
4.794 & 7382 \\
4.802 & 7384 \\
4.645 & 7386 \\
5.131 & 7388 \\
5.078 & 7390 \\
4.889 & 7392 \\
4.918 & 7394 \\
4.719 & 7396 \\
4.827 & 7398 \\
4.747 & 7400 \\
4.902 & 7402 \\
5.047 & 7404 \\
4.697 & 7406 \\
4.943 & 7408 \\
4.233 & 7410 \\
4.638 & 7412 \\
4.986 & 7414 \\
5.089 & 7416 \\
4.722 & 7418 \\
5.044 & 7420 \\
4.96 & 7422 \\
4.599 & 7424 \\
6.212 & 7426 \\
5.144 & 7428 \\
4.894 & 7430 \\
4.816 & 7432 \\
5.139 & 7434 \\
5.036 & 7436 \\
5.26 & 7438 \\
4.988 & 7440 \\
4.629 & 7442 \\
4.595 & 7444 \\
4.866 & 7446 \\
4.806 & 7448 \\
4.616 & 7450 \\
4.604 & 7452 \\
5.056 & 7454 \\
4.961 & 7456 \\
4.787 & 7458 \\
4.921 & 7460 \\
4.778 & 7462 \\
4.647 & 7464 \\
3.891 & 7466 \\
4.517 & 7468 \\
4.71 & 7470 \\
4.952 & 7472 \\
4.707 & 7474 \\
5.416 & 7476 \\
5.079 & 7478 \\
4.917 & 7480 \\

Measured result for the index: 4.76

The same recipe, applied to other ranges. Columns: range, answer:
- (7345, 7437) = 4.85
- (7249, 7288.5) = 4.59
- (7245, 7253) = 4.86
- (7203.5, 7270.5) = 4.56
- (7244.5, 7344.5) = 4.7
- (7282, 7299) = 4.6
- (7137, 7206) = 4.41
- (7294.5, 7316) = 4.83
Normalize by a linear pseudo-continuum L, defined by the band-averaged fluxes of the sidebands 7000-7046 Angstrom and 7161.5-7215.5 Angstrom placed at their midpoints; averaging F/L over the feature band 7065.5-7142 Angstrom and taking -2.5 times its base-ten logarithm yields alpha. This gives 0.04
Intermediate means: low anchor 4.84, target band 4.47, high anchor 4.41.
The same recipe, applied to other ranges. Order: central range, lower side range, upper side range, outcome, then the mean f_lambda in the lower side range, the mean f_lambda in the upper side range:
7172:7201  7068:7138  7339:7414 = 0.04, 4.47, 4.79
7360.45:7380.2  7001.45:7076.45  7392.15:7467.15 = 0.02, 4.74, 4.86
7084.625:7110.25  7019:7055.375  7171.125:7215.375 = 0.05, 4.94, 4.44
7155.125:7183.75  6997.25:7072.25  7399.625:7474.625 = 0.10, 4.75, 4.85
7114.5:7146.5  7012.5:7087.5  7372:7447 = 0.08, 4.73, 4.87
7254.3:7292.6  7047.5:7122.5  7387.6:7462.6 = 0.04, 4.51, 4.9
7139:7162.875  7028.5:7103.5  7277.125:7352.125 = 0.06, 4.62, 4.73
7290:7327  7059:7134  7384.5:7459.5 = 0.00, 4.47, 4.9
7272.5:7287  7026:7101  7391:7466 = 0.05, 4.63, 4.87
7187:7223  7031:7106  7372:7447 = 0.08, 4.61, 4.87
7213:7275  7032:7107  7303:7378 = 0.04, 4.61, 4.76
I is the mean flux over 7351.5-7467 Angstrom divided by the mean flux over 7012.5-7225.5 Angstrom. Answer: 1.07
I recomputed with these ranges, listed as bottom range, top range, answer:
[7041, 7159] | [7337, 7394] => 1.06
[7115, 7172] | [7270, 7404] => 1.08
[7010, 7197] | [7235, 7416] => 1.04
